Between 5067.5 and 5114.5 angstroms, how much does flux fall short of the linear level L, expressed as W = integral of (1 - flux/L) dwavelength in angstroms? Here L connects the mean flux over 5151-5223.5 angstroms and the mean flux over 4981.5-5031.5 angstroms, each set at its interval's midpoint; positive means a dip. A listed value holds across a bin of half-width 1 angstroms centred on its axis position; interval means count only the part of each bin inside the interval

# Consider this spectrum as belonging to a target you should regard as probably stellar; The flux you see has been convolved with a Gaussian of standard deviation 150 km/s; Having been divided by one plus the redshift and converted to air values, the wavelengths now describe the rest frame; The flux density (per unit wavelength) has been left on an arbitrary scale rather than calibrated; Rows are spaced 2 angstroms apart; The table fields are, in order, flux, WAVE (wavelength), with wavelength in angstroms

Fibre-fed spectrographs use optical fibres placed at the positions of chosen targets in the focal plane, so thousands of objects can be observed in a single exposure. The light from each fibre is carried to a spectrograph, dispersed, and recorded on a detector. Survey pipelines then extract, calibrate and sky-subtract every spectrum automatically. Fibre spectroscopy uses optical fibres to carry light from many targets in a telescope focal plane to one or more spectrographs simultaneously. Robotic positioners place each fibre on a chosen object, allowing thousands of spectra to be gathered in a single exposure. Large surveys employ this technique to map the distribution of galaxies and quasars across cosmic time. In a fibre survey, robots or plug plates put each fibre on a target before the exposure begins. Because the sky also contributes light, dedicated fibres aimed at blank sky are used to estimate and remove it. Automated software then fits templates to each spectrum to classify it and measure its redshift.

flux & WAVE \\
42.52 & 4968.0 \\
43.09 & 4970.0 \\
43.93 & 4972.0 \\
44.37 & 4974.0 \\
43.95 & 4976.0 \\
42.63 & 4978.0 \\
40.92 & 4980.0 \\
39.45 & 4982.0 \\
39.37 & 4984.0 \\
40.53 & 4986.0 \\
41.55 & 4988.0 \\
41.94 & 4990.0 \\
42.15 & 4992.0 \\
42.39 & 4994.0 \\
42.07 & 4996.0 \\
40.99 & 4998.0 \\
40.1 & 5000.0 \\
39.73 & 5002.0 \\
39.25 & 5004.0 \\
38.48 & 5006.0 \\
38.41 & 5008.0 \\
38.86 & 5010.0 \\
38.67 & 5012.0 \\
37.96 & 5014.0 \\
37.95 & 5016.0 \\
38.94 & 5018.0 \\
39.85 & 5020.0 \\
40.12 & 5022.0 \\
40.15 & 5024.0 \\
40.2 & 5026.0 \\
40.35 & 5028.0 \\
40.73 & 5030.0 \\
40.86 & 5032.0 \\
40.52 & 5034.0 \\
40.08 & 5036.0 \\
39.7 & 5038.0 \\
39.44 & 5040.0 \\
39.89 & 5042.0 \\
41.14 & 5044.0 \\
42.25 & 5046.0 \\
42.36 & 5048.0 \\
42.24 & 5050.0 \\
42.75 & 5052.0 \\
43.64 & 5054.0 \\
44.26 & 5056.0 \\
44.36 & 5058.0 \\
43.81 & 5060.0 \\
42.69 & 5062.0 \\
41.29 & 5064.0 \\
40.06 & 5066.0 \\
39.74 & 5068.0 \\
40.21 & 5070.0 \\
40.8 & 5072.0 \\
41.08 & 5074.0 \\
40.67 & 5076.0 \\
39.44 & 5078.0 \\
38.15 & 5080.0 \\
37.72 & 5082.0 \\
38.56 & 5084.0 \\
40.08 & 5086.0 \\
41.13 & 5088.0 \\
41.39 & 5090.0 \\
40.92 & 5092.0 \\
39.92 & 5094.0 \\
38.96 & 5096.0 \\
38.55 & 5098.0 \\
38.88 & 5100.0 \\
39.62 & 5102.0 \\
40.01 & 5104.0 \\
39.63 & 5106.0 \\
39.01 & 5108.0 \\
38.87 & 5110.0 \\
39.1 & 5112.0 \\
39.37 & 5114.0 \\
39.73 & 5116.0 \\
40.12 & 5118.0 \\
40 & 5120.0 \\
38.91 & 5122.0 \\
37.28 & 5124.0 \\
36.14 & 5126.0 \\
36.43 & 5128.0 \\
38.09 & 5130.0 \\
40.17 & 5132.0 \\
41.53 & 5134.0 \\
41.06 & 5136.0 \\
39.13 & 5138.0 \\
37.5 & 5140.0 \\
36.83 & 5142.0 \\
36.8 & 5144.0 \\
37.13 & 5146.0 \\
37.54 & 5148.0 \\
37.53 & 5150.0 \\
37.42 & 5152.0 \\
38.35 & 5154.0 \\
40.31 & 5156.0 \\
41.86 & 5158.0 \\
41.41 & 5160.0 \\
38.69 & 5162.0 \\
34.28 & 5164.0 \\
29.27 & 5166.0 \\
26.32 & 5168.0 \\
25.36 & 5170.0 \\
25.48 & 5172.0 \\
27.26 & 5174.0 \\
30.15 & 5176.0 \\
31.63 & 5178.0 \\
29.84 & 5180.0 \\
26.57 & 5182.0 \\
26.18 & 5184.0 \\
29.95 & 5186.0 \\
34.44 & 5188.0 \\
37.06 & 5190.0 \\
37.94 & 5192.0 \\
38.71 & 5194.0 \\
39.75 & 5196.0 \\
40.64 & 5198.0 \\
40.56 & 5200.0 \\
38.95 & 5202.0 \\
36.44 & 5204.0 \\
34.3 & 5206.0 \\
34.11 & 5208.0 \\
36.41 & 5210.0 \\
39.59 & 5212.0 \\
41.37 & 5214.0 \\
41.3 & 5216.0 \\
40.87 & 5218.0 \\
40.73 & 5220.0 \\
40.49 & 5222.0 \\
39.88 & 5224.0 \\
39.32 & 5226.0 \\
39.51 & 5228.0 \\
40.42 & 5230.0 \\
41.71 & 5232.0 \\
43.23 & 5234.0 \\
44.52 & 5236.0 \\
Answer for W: -2.2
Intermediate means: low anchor 40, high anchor 35.4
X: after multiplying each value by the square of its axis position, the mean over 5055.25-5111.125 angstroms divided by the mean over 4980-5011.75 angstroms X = 1.0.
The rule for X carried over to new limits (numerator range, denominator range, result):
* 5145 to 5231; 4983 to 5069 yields 0.94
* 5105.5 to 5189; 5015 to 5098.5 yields 0.91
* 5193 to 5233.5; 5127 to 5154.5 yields 1.06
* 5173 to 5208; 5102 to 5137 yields 0.90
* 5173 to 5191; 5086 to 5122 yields 0.79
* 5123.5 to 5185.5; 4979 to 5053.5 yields 0.91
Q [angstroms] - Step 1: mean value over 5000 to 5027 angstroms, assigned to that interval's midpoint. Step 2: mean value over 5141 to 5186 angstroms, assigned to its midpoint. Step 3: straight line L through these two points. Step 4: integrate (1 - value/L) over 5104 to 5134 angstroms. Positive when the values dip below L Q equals -3.3 angstroms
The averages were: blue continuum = 39.2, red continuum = 33.4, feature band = 38.9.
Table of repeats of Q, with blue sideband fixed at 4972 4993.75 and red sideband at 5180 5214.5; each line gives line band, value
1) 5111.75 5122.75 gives -0.4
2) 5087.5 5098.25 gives -0.4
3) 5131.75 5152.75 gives -0.6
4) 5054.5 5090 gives -1.4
